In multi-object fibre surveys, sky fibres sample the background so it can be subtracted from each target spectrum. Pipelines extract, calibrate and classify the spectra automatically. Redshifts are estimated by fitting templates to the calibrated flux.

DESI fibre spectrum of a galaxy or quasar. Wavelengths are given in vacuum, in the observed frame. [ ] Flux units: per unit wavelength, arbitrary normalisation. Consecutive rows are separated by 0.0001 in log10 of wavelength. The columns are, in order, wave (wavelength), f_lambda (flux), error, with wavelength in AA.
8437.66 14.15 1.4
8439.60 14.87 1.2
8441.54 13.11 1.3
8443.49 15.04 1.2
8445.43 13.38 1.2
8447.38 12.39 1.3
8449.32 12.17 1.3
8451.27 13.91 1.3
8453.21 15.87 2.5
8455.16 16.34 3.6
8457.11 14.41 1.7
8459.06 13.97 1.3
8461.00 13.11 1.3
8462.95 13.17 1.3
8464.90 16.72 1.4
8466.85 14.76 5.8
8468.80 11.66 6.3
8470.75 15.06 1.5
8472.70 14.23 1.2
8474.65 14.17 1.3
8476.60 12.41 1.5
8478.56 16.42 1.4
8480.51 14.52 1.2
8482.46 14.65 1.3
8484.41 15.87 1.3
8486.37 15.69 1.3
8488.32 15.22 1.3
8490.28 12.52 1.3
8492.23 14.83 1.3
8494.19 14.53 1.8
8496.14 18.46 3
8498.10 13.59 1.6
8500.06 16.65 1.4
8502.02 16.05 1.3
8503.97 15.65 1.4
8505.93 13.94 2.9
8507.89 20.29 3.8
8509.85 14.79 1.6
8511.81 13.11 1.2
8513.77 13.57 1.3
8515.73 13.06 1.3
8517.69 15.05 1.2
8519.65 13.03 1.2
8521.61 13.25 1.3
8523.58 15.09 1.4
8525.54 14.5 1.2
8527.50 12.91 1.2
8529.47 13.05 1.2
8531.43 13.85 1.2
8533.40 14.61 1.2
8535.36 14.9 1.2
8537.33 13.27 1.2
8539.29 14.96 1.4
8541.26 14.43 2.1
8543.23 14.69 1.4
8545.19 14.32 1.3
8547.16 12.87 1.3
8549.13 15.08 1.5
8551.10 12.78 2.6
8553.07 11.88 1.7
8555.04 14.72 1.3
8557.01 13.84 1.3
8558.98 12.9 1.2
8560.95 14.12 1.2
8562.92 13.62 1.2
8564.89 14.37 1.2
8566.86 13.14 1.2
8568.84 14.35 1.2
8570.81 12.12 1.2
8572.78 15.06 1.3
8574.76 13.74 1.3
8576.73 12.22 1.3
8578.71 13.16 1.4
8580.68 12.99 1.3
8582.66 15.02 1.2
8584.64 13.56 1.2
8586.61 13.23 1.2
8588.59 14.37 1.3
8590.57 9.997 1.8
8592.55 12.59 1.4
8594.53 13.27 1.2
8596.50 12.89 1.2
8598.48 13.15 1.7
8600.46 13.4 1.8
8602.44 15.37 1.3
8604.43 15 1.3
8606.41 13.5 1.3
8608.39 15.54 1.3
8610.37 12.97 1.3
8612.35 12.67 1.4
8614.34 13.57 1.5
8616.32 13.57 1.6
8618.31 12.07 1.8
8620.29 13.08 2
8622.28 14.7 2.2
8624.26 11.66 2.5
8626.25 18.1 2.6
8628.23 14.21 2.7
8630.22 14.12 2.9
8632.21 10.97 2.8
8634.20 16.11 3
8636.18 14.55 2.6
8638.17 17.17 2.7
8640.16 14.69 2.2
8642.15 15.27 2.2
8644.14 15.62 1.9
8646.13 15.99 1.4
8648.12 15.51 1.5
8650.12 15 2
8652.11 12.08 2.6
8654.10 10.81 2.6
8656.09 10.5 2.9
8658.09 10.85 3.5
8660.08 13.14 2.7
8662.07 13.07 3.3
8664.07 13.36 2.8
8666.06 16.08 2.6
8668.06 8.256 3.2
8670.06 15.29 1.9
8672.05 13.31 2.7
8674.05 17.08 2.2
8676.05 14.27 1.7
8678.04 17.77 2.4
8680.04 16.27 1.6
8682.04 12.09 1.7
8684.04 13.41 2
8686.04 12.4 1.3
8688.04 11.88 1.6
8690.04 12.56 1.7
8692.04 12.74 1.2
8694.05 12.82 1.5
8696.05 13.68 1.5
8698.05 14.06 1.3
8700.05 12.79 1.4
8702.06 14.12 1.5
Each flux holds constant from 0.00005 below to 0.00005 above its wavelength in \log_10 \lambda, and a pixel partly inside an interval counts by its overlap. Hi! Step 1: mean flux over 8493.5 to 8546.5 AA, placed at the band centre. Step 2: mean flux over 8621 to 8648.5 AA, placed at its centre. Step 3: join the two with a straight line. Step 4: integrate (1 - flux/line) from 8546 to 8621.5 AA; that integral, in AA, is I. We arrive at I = 6.6 AA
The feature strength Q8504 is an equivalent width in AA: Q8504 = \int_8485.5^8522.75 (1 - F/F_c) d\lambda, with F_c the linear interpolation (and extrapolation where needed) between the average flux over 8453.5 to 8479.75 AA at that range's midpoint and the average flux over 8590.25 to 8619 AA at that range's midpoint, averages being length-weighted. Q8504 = -2.1 AA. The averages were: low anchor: 14.4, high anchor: 13.4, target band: 14.9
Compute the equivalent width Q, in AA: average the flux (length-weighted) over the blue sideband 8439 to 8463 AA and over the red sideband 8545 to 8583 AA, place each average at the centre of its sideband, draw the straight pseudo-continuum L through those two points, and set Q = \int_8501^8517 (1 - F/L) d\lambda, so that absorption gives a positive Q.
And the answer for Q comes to -1.48 AA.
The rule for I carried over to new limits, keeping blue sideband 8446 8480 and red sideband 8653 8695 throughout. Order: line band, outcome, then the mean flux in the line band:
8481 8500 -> -1.4 AA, 15.1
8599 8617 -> -0.6 AA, 13.9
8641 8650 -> -1.5 AA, 15.5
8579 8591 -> 0.2 AA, 13.3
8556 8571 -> 0.1 AA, 13.6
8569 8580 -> 0.3 AA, 13.3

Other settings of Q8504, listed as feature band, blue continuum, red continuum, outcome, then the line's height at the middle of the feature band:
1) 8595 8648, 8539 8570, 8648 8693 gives -2.7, 13.6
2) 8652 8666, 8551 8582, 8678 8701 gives 1.2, 13.4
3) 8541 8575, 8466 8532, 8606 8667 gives 1.3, 14.3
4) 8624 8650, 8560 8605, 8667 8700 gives -2.8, 13.6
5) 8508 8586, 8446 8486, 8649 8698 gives 0.3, 13.9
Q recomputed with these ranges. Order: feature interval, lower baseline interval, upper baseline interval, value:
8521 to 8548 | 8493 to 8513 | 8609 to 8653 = 2.2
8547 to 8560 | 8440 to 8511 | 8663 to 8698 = 0.8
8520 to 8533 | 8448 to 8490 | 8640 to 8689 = 0.4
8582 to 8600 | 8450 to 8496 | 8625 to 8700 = 1.4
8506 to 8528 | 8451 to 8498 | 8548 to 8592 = -0.5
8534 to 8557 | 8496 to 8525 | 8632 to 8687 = 1.1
